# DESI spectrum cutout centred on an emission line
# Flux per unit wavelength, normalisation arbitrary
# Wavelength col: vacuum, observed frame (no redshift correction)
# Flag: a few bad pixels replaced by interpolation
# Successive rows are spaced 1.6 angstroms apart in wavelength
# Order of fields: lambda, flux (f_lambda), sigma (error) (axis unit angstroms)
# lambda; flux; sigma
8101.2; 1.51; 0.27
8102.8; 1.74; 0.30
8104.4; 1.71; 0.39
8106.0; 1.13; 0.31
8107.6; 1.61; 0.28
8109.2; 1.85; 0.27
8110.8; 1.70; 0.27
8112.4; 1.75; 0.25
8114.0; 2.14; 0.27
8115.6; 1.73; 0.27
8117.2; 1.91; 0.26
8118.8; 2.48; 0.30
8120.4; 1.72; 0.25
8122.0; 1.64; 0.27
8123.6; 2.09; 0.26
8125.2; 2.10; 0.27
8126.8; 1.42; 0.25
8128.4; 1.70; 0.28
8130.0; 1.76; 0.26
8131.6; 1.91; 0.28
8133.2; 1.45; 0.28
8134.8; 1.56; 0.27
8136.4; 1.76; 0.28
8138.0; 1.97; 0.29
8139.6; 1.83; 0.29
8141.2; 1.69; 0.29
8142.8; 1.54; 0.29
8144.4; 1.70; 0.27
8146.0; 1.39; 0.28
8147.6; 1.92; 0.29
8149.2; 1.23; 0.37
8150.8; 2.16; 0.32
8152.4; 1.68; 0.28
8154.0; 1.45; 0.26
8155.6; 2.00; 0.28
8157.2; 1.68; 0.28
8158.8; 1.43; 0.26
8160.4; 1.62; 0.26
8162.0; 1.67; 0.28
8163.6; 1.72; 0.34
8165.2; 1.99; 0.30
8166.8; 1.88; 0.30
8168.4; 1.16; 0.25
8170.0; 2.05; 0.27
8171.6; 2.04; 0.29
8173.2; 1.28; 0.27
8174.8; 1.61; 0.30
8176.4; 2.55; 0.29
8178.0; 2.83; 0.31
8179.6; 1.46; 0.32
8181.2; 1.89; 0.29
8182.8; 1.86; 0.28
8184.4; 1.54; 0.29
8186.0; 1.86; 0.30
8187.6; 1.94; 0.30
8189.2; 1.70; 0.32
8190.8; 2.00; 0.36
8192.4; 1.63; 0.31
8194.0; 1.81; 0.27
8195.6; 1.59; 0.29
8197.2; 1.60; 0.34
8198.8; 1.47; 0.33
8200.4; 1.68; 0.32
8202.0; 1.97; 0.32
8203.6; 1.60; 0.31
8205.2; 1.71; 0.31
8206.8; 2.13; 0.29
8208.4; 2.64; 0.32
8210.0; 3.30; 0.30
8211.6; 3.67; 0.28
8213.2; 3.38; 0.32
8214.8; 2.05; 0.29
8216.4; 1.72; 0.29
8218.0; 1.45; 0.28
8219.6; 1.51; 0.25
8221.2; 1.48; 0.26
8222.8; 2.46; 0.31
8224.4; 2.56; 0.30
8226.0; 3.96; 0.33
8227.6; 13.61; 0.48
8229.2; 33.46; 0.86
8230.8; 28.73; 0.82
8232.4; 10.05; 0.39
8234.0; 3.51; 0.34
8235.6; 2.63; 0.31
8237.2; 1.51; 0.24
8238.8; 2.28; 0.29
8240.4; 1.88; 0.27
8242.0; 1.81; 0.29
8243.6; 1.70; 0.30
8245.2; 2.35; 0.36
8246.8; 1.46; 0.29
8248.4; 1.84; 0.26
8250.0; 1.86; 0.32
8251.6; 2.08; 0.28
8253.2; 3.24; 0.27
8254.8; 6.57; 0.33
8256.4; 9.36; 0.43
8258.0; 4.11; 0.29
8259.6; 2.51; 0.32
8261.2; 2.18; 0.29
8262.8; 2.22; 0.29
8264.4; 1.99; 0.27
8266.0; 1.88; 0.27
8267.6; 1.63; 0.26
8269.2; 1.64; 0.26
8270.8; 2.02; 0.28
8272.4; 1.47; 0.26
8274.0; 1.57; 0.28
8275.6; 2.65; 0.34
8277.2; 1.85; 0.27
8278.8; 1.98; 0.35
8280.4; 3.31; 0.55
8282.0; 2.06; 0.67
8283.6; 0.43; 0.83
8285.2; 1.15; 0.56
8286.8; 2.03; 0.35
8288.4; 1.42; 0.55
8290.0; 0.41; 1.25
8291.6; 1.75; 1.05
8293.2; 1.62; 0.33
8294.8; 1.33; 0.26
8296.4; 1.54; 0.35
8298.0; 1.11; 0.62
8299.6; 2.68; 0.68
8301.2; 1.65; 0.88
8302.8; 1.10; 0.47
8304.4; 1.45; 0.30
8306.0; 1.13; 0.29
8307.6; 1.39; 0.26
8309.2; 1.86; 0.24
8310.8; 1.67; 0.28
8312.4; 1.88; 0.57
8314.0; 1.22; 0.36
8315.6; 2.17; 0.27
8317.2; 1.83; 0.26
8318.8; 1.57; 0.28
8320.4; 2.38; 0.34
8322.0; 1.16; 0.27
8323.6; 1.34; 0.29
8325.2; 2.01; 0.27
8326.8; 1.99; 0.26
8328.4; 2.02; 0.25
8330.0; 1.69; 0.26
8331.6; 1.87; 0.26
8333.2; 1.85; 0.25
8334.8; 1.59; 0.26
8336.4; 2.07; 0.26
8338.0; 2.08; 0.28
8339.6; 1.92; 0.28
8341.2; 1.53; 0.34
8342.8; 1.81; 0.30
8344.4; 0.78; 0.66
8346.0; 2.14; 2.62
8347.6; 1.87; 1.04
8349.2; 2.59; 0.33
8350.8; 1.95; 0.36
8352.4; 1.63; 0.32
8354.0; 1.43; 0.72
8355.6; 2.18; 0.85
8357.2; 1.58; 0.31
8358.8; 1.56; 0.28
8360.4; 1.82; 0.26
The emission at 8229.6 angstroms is H-alpha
